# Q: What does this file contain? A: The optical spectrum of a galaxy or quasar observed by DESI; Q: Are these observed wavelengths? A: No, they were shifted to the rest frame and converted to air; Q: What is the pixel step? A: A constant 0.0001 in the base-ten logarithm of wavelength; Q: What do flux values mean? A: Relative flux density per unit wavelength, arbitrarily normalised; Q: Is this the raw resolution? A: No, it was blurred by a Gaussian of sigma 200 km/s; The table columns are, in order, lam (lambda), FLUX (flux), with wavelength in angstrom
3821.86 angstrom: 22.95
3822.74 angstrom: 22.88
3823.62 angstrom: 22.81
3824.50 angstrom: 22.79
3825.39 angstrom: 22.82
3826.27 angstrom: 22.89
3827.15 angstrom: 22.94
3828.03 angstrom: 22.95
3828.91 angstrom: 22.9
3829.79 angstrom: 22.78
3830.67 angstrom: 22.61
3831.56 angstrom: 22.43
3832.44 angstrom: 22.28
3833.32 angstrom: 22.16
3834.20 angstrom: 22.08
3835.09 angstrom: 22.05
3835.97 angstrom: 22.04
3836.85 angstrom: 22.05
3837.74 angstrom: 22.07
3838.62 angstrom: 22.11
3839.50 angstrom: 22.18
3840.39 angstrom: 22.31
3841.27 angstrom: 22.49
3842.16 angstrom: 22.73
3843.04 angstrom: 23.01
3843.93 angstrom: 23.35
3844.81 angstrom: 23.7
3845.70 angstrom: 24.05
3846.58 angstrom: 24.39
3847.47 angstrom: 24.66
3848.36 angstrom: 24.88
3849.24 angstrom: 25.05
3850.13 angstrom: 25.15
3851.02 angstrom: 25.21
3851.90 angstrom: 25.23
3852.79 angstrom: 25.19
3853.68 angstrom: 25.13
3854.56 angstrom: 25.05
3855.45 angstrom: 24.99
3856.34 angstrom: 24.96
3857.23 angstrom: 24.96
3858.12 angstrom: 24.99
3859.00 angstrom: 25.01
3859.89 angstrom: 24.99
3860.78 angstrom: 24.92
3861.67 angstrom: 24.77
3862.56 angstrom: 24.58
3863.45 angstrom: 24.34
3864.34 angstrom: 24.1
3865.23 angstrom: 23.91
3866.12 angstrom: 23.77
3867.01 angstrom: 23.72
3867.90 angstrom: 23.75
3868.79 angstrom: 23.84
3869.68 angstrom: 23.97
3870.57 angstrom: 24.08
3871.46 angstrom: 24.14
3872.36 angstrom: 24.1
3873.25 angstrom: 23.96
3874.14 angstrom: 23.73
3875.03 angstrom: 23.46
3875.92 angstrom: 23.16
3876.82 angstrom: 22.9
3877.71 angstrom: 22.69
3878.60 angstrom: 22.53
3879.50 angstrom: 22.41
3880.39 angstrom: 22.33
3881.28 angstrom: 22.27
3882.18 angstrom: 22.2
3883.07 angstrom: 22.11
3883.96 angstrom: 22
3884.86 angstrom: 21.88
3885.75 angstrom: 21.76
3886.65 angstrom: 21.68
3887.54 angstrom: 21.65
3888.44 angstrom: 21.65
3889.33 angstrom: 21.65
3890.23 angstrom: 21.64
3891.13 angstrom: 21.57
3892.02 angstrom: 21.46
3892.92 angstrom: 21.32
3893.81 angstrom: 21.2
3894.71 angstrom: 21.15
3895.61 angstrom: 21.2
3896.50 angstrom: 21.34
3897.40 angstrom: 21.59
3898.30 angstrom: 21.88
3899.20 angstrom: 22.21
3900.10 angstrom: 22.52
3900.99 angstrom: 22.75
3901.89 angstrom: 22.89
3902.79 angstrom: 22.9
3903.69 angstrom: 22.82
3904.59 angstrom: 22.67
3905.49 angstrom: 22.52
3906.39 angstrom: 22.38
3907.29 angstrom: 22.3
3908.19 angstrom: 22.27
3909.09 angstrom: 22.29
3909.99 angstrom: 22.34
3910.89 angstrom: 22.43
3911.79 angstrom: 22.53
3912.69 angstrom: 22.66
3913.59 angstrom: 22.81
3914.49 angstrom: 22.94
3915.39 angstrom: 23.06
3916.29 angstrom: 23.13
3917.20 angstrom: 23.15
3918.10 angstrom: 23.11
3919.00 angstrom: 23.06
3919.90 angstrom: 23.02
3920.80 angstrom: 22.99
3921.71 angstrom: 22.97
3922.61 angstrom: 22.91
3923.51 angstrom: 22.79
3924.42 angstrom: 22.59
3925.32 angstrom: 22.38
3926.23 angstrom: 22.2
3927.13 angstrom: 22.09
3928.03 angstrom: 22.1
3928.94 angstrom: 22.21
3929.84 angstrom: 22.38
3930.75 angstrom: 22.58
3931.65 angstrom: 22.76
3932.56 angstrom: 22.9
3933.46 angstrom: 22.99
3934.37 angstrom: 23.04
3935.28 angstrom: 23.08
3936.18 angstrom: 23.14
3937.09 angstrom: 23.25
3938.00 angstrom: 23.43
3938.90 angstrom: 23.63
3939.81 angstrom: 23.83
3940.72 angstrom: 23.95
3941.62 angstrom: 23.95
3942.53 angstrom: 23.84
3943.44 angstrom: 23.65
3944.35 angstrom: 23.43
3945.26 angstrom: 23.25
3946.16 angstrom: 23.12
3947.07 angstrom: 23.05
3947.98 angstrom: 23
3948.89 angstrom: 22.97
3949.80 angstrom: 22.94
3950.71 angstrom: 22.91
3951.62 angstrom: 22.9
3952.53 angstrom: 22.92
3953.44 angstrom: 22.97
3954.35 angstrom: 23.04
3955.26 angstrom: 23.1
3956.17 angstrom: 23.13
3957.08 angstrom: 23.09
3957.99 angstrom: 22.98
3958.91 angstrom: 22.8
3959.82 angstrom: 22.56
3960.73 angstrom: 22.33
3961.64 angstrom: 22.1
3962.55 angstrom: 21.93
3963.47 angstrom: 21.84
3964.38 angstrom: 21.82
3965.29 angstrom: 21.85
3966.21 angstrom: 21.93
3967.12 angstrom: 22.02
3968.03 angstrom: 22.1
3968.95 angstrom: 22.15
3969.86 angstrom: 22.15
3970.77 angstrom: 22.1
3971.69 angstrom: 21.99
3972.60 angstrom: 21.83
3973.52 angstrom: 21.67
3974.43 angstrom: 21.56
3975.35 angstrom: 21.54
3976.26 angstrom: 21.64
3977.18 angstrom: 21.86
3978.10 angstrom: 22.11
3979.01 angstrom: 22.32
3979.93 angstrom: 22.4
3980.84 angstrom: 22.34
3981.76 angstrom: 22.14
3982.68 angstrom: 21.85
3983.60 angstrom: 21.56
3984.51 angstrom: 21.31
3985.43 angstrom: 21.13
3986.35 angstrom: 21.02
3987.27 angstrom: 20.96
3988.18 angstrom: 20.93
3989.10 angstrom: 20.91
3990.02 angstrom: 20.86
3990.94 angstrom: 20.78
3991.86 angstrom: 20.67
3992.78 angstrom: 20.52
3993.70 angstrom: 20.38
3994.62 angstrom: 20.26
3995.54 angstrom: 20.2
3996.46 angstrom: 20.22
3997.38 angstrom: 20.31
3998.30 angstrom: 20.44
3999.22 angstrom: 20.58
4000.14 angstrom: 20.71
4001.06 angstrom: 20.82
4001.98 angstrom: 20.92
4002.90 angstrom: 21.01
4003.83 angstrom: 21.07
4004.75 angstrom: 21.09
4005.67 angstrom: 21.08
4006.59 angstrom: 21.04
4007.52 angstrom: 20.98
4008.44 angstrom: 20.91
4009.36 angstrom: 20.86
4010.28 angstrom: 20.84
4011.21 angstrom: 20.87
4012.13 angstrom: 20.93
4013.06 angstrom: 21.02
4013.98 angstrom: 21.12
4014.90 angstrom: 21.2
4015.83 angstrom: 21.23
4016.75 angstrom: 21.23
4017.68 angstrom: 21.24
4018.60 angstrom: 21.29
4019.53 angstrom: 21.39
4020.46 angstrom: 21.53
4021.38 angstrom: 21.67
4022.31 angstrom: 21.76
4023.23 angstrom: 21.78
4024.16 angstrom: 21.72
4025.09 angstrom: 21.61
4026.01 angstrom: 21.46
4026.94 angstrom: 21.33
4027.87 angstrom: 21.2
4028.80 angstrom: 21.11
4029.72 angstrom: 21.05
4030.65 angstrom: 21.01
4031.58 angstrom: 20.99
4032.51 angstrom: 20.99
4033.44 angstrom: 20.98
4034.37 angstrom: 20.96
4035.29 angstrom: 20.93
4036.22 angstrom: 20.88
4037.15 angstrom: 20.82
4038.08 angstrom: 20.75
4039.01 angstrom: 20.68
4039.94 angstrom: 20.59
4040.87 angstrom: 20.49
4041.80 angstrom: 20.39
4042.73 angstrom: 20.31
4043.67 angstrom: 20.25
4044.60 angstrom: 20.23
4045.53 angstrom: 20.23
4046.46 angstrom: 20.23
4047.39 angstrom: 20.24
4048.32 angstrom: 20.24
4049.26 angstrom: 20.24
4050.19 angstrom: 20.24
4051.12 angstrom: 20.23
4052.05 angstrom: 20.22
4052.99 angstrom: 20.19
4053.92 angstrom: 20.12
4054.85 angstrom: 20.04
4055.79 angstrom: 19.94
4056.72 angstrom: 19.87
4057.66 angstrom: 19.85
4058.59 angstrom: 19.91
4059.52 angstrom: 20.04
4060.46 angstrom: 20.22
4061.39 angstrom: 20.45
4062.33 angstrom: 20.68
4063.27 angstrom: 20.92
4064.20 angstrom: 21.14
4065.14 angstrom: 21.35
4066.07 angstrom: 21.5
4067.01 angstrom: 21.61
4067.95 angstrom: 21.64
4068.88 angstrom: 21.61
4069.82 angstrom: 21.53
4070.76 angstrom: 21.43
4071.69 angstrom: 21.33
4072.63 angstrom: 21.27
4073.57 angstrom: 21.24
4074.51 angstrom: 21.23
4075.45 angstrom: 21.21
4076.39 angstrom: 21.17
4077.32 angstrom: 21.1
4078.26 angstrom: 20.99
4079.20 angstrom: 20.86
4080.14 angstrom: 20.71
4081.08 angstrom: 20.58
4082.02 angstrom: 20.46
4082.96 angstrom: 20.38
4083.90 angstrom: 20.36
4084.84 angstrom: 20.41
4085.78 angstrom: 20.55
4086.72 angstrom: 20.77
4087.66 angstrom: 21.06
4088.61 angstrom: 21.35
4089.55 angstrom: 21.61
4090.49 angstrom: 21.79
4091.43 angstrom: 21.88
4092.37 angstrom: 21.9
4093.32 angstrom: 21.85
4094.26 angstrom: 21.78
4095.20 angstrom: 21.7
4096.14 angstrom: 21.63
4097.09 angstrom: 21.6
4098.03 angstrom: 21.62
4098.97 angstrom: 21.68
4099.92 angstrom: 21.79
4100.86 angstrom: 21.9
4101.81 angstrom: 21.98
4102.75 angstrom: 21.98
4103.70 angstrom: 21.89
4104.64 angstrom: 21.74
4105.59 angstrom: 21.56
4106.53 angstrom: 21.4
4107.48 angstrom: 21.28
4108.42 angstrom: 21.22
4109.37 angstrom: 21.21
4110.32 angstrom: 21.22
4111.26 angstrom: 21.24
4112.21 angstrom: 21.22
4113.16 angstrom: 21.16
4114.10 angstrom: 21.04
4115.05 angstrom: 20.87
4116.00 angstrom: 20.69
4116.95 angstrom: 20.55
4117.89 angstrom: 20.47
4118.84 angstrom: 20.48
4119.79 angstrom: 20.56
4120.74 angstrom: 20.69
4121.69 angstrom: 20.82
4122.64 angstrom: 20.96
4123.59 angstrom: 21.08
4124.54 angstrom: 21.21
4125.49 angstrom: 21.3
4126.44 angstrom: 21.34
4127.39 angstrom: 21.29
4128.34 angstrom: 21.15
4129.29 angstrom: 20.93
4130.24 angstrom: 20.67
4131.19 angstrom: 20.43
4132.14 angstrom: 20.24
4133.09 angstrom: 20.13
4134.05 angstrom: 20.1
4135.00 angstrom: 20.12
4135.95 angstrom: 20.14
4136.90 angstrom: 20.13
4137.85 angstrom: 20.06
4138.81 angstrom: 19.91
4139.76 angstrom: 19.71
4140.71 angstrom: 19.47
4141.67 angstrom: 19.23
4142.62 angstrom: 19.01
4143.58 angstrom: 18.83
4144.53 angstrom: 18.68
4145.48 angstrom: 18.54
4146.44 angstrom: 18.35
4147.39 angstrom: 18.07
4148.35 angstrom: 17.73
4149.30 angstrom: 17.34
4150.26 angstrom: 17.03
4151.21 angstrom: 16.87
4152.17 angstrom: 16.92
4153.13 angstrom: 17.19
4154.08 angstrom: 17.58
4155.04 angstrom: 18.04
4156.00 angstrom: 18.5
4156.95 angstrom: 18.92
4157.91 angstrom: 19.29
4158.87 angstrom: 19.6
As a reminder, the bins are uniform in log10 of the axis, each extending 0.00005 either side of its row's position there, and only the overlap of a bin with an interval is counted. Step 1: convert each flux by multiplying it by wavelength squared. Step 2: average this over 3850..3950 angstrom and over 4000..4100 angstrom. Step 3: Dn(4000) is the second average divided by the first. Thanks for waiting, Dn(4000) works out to 0.98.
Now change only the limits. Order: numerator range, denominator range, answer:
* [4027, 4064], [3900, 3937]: 0.96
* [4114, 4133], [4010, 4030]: 1.03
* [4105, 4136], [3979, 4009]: 1.06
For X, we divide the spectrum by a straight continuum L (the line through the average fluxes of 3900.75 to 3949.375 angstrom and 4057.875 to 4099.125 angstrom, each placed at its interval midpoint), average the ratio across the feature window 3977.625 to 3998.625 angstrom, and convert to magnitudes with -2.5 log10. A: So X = 0.05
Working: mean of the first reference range 22.9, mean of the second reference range 21.1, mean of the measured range 21.1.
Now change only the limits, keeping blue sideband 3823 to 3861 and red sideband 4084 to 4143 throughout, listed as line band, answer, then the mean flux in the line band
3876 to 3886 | 0.04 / 22.3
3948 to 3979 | 0.00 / 22.3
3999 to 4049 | 0.04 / 21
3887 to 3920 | 0.03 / 22.3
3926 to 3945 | -0.02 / 23.1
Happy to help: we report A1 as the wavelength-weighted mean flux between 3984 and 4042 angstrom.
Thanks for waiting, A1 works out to 21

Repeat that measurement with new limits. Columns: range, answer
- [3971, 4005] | 21.2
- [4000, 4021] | 21.1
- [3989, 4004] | 20.6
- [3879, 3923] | 22.3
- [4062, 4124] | 21.2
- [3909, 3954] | 23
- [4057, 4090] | 20.9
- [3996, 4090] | 20.9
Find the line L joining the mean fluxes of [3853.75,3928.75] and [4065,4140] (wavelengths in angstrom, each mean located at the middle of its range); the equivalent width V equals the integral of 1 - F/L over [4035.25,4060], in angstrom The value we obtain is 1.5 angstrom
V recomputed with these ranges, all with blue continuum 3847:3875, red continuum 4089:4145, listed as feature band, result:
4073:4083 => 0.3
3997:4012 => 1.1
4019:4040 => 0.9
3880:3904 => 2.2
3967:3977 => 0.5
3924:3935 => 0.5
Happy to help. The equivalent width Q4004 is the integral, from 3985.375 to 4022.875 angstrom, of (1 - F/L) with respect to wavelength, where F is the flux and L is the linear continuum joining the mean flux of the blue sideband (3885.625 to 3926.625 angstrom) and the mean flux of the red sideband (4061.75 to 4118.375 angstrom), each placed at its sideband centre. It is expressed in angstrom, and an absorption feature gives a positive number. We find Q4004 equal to 1.4 angstrom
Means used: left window 22.3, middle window 20.9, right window 21.3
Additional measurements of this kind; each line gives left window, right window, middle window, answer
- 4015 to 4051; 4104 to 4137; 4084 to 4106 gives -0.7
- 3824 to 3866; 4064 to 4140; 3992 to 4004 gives 0.8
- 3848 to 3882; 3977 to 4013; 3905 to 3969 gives -1.1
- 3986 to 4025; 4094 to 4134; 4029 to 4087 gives 1.0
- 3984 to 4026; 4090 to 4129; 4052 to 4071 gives 0.4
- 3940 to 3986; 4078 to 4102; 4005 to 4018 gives 0.6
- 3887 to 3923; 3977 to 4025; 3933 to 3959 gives -1.7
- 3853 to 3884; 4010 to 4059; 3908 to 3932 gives 0.3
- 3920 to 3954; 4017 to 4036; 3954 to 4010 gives 1.6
